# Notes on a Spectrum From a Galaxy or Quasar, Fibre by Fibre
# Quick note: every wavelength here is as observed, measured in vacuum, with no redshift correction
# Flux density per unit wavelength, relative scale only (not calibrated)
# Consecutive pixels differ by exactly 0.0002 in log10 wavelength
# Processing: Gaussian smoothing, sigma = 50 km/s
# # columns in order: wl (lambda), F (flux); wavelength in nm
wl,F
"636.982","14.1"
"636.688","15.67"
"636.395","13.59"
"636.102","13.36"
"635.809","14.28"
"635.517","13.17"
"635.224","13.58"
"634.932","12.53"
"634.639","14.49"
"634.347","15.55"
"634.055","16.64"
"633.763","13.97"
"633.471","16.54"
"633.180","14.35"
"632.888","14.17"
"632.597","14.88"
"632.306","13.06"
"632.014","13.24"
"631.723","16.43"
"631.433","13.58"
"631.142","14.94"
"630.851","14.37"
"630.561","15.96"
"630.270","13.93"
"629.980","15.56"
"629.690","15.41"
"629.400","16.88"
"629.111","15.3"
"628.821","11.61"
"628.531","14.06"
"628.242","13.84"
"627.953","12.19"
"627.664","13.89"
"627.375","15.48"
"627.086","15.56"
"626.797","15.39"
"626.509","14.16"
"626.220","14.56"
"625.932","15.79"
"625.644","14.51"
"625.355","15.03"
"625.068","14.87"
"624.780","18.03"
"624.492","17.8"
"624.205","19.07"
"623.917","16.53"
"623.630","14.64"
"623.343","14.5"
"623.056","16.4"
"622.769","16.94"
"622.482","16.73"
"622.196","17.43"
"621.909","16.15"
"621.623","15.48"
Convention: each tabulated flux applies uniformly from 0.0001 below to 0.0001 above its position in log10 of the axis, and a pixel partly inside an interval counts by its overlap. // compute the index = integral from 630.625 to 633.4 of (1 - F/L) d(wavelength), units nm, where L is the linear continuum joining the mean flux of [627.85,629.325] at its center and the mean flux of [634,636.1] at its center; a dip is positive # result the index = -0.11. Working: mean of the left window 13.6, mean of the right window 14.2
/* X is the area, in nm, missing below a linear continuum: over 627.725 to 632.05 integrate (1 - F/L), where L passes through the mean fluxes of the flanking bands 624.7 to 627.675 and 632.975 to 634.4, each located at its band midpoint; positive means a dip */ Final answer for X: 0.218 nm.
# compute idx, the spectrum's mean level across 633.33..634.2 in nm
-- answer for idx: 15.7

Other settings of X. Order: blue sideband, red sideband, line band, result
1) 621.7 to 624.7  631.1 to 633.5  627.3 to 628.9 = 0.20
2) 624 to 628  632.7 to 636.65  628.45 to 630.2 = 0.03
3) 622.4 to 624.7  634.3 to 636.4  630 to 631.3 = 0.00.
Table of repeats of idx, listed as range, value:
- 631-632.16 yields 14.5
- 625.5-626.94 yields 14.9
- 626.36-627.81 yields 14.9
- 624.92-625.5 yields 15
